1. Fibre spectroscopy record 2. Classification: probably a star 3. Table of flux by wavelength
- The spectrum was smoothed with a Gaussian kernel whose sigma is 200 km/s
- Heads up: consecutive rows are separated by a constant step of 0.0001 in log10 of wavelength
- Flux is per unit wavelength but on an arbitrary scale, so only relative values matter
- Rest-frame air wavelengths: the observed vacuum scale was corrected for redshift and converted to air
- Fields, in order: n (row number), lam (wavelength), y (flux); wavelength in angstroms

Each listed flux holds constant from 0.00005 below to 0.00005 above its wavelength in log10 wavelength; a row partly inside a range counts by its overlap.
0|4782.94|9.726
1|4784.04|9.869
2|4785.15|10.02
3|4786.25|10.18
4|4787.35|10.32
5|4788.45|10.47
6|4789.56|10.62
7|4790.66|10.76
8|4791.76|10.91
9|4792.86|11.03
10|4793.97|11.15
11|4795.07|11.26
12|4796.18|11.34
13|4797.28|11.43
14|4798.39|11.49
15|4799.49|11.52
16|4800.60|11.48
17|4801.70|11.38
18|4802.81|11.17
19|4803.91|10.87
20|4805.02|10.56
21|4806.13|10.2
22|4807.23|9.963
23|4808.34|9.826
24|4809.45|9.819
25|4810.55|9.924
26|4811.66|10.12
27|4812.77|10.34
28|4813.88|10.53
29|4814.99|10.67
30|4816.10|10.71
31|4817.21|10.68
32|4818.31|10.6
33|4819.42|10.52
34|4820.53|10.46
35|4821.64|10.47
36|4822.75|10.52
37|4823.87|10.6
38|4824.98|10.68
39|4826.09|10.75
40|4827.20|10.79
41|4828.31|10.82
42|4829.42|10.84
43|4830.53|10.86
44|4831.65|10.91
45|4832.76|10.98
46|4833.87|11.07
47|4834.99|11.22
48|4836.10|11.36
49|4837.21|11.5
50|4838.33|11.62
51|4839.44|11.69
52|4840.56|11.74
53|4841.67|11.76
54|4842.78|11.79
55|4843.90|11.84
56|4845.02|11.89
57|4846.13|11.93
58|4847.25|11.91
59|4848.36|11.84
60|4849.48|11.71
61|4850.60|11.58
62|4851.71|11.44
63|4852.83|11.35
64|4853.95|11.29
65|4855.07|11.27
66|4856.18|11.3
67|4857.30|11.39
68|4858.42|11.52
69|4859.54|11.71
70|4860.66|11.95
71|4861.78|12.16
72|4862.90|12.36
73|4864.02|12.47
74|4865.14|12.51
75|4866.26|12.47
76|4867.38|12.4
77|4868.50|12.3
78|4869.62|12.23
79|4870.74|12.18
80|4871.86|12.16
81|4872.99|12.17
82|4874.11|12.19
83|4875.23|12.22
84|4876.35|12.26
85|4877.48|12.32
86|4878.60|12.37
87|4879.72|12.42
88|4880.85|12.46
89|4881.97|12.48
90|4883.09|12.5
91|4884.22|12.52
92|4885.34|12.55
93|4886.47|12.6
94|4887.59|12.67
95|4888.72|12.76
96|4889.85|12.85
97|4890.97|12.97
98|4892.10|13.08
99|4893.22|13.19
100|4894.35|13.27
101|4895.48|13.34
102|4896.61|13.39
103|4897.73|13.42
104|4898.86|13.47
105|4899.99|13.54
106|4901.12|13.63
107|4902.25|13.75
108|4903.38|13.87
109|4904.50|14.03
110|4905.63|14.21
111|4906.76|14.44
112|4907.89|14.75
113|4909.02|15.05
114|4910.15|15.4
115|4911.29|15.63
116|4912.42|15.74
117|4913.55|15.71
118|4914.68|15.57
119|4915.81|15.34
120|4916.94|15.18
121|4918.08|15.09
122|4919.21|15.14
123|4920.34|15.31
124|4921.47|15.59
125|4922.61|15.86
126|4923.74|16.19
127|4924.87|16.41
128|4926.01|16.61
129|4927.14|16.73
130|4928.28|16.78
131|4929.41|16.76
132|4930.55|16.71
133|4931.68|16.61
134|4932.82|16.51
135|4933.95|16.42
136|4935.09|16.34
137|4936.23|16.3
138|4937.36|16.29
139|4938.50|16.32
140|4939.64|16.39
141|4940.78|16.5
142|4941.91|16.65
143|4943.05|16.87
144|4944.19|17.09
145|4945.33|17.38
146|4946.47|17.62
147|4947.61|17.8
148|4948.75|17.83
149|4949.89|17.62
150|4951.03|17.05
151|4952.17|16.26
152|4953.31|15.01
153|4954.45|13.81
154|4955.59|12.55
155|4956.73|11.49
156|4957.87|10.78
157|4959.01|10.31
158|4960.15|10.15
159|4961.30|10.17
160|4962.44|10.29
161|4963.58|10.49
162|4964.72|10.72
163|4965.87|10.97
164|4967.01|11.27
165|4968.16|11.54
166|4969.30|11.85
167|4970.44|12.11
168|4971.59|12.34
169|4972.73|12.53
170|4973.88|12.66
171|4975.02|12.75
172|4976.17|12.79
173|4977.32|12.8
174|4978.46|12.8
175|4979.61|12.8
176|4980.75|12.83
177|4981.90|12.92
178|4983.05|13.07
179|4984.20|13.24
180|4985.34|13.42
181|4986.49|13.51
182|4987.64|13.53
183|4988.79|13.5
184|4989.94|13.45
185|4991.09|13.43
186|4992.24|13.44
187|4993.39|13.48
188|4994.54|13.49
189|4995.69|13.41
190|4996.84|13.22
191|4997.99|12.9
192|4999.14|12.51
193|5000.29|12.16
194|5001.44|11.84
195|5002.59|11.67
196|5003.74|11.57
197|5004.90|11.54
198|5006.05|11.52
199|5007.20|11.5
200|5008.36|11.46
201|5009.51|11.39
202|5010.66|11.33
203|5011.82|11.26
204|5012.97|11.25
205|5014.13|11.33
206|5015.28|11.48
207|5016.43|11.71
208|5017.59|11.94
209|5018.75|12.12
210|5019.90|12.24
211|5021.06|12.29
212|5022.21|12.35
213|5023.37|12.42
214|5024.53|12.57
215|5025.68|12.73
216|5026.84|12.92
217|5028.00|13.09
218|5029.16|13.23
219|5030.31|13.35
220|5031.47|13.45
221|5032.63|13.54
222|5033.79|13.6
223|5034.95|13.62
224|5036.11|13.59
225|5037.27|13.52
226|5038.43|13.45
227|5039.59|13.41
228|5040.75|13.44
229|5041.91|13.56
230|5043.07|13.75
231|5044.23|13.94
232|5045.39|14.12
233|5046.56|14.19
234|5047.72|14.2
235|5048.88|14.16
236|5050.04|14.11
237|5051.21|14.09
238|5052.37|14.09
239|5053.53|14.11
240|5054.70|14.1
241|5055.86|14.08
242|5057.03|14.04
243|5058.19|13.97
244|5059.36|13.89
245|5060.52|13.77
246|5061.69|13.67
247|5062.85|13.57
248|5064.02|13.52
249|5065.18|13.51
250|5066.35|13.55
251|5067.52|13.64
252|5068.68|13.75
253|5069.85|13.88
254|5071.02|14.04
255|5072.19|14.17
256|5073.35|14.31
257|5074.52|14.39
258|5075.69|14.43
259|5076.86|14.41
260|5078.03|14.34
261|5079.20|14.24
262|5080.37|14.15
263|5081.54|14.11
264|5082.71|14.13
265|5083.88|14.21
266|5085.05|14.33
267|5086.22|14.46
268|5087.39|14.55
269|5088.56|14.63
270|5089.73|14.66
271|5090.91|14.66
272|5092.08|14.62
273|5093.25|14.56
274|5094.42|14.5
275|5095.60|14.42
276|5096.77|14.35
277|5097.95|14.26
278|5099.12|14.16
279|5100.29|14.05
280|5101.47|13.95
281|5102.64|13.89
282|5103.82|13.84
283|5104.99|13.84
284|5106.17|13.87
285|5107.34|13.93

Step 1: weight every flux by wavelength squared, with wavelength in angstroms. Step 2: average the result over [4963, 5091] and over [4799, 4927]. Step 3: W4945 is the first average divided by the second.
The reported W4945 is 1.13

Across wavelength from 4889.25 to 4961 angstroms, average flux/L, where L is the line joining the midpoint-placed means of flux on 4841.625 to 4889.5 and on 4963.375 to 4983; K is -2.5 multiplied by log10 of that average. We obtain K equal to -0.24 mag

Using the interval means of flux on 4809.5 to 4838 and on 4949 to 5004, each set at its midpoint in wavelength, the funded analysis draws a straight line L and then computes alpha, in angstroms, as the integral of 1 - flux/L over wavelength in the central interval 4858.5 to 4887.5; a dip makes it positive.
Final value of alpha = -2.4 angstroms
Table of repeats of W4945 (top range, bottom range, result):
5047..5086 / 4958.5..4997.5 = 1.17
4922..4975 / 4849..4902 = 1.21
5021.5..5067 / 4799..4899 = 1.26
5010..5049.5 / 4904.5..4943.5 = 0.85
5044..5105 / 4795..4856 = 1.42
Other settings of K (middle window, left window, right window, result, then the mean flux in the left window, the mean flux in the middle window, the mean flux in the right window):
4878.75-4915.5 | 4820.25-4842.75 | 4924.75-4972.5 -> -0.05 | 11.1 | 13.7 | 14.6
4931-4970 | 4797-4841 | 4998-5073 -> -0.19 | 10.8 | 14.4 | 13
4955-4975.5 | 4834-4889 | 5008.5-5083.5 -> 0.12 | 12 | 11.4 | 13.4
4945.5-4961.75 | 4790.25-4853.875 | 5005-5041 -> -0.19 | 11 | 14.3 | 12.5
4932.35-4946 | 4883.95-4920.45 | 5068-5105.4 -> -0.18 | 14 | 16.6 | 14.3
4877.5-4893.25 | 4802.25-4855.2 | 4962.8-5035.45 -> -0.11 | 11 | 12.7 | 12.4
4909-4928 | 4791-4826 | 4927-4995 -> -0.19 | 10.7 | 15.7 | 14.1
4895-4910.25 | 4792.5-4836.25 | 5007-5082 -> -0.19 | 10.8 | 14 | 13.3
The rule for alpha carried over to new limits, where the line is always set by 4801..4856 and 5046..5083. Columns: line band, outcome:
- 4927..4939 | -4.1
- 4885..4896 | -1.1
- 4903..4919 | -3.9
